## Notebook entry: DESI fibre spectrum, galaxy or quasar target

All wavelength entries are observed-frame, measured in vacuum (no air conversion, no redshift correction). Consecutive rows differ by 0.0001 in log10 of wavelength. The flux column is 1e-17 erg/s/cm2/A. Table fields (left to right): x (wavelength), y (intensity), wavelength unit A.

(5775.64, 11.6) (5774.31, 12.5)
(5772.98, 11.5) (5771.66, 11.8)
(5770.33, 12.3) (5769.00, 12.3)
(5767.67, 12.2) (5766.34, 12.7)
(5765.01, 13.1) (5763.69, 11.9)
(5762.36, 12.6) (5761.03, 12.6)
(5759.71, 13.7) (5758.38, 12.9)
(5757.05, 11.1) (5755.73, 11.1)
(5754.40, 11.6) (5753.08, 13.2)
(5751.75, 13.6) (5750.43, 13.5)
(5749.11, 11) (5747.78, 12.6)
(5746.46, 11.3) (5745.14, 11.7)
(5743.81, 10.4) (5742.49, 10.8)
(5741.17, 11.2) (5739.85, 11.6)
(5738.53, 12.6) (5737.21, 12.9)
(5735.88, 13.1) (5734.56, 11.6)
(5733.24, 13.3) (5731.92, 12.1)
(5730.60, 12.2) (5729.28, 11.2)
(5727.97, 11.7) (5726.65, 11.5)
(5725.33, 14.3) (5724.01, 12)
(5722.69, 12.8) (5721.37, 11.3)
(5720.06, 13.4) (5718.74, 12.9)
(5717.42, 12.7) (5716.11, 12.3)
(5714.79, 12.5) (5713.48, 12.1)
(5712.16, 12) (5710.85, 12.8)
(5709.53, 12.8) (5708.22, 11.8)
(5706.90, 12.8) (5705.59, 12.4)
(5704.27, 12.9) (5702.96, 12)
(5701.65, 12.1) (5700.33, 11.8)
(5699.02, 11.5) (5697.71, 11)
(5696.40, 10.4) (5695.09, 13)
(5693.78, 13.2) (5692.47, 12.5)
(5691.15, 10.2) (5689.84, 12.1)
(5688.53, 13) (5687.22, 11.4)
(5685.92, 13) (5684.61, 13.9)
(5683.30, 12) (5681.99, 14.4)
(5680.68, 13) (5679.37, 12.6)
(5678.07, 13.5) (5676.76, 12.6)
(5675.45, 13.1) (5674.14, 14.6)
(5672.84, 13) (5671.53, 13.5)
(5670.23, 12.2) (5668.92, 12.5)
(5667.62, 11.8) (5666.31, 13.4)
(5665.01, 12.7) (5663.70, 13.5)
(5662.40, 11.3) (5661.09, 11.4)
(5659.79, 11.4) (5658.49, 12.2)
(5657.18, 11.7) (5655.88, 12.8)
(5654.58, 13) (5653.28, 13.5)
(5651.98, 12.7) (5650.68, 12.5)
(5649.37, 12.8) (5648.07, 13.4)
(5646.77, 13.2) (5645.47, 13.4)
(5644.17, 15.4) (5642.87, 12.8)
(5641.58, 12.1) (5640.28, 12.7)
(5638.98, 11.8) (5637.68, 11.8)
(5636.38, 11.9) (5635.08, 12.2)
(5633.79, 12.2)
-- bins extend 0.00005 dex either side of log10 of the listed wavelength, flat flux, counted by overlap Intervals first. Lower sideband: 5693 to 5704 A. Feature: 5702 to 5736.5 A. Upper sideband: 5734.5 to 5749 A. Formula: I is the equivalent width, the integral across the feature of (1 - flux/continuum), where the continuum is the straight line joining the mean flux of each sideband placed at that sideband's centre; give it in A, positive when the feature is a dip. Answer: -1.6 A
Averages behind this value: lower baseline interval 11.9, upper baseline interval 11.8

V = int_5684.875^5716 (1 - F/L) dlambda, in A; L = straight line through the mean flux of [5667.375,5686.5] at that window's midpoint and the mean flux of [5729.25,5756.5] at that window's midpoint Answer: 1.3 A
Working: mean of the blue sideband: 13.1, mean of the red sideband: 12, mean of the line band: 12.2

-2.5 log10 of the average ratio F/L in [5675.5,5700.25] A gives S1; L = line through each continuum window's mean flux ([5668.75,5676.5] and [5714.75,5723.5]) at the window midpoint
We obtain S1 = 0.05 mag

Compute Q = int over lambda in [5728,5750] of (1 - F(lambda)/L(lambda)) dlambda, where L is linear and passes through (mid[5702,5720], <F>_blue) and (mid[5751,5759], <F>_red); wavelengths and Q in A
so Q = 0.9 A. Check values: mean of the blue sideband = 12.5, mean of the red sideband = 12.3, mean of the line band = 11.9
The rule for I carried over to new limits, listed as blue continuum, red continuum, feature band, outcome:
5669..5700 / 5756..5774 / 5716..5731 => 0.1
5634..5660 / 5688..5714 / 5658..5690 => -0.9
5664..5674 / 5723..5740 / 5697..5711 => 0.5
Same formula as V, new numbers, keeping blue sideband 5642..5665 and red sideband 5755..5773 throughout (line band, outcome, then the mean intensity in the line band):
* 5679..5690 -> -0.2 A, 12.9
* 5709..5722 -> 0.0 A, 12.5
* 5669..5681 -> -0.4 A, 13.1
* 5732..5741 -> 0.0 A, 12.4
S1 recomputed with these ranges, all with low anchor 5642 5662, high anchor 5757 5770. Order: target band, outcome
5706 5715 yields 0.02 mag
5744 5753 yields 0.03 mag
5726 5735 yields 0.06 mag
